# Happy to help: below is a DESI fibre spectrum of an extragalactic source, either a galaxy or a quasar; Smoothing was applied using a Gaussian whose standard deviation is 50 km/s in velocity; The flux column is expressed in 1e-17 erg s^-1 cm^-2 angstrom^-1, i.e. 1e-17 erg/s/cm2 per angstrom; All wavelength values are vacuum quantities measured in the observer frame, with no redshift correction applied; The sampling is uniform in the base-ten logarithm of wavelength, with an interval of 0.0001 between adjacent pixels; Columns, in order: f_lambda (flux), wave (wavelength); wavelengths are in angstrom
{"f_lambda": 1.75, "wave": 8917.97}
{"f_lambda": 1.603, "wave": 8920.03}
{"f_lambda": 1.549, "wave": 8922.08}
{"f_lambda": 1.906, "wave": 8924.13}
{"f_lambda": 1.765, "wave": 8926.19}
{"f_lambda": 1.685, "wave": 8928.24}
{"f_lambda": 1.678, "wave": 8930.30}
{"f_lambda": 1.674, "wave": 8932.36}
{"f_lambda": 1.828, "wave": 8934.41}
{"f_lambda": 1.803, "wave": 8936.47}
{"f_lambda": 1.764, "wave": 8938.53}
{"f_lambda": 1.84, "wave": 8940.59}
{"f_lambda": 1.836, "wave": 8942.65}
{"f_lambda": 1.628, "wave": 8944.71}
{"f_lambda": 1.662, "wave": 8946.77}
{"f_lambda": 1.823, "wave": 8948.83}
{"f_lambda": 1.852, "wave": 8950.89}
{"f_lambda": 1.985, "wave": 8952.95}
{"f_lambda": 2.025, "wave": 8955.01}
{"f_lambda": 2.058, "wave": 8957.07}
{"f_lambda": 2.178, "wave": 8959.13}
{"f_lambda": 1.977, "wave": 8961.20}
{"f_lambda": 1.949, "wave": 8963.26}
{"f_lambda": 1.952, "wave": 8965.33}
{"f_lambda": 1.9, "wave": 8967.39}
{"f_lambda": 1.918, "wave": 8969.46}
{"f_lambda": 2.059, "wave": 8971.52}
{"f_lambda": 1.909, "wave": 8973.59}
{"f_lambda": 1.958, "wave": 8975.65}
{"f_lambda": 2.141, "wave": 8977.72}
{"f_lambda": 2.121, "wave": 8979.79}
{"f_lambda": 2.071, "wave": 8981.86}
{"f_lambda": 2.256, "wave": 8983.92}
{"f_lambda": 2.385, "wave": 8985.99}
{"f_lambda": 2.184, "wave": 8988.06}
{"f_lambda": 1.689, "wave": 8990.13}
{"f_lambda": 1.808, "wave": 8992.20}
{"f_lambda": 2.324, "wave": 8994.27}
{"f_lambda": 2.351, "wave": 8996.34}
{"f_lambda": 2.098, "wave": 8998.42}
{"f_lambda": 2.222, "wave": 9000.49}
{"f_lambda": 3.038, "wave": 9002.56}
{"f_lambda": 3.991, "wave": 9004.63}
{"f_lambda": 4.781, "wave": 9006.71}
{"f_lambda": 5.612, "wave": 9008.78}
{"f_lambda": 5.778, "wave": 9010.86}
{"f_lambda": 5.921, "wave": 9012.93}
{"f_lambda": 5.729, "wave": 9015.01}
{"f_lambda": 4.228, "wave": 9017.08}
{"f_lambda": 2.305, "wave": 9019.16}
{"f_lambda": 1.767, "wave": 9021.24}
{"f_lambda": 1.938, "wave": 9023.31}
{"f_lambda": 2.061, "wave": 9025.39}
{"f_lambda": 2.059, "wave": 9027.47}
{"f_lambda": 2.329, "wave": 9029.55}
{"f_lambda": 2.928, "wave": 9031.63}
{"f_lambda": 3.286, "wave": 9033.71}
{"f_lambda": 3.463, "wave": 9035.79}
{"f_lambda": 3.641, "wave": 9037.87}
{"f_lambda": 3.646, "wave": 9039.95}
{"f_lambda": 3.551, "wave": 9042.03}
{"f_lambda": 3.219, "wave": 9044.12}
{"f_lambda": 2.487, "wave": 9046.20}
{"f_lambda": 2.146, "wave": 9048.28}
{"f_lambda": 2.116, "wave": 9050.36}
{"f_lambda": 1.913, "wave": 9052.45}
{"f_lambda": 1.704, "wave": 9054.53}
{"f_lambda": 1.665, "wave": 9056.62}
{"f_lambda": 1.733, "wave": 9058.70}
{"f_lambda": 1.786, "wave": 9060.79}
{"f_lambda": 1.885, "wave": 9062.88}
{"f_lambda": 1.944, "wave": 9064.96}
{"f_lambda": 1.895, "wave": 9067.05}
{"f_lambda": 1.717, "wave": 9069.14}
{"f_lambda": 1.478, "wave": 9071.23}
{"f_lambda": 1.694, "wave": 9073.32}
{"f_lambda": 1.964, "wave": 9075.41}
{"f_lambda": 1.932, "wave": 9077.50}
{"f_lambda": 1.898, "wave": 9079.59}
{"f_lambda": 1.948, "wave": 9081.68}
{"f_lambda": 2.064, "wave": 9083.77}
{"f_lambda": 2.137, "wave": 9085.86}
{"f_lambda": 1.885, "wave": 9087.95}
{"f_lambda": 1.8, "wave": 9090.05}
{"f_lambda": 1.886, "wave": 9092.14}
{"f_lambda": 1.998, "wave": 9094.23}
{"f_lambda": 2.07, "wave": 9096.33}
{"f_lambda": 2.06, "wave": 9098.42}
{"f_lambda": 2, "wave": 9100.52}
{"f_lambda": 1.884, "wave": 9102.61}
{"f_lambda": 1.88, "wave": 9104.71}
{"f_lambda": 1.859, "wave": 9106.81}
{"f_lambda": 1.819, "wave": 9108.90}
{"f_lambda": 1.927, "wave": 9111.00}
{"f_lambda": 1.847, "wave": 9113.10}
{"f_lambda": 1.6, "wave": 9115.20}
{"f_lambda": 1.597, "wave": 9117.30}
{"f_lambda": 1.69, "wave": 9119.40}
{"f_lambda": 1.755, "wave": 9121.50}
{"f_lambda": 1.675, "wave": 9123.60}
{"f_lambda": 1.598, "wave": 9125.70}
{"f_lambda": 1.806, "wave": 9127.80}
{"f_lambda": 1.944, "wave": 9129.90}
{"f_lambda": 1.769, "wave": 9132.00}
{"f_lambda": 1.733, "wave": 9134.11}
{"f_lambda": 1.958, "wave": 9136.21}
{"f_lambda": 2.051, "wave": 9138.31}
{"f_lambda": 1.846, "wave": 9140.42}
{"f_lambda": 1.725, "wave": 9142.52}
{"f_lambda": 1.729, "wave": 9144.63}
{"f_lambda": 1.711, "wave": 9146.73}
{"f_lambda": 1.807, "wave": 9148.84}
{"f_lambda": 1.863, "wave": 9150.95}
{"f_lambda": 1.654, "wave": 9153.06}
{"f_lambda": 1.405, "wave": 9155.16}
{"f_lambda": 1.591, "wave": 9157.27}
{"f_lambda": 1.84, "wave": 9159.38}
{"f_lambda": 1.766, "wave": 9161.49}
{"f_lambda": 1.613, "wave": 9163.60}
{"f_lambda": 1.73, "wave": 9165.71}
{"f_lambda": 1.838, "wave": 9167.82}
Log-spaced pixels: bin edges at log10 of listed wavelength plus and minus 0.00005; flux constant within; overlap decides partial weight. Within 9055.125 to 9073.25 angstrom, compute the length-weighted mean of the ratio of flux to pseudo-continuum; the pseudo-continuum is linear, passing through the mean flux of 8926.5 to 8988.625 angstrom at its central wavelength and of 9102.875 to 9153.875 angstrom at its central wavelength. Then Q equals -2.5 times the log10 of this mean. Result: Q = 0.051 mag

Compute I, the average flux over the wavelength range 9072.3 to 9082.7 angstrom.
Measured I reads 1.89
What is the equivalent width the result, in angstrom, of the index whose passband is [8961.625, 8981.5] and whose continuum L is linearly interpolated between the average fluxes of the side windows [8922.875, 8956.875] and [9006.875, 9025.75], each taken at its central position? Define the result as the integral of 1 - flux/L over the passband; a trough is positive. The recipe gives 5.3 angstrom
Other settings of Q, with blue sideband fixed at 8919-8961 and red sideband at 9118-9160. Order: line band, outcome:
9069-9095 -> -0.066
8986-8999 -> -0.169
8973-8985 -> -0.159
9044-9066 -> -0.131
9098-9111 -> -0.086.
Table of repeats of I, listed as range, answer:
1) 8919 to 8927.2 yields 1.71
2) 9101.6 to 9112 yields 1.87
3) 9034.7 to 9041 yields 3.58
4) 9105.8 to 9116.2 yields 1.81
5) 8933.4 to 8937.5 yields 1.81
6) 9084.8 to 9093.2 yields 1.93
